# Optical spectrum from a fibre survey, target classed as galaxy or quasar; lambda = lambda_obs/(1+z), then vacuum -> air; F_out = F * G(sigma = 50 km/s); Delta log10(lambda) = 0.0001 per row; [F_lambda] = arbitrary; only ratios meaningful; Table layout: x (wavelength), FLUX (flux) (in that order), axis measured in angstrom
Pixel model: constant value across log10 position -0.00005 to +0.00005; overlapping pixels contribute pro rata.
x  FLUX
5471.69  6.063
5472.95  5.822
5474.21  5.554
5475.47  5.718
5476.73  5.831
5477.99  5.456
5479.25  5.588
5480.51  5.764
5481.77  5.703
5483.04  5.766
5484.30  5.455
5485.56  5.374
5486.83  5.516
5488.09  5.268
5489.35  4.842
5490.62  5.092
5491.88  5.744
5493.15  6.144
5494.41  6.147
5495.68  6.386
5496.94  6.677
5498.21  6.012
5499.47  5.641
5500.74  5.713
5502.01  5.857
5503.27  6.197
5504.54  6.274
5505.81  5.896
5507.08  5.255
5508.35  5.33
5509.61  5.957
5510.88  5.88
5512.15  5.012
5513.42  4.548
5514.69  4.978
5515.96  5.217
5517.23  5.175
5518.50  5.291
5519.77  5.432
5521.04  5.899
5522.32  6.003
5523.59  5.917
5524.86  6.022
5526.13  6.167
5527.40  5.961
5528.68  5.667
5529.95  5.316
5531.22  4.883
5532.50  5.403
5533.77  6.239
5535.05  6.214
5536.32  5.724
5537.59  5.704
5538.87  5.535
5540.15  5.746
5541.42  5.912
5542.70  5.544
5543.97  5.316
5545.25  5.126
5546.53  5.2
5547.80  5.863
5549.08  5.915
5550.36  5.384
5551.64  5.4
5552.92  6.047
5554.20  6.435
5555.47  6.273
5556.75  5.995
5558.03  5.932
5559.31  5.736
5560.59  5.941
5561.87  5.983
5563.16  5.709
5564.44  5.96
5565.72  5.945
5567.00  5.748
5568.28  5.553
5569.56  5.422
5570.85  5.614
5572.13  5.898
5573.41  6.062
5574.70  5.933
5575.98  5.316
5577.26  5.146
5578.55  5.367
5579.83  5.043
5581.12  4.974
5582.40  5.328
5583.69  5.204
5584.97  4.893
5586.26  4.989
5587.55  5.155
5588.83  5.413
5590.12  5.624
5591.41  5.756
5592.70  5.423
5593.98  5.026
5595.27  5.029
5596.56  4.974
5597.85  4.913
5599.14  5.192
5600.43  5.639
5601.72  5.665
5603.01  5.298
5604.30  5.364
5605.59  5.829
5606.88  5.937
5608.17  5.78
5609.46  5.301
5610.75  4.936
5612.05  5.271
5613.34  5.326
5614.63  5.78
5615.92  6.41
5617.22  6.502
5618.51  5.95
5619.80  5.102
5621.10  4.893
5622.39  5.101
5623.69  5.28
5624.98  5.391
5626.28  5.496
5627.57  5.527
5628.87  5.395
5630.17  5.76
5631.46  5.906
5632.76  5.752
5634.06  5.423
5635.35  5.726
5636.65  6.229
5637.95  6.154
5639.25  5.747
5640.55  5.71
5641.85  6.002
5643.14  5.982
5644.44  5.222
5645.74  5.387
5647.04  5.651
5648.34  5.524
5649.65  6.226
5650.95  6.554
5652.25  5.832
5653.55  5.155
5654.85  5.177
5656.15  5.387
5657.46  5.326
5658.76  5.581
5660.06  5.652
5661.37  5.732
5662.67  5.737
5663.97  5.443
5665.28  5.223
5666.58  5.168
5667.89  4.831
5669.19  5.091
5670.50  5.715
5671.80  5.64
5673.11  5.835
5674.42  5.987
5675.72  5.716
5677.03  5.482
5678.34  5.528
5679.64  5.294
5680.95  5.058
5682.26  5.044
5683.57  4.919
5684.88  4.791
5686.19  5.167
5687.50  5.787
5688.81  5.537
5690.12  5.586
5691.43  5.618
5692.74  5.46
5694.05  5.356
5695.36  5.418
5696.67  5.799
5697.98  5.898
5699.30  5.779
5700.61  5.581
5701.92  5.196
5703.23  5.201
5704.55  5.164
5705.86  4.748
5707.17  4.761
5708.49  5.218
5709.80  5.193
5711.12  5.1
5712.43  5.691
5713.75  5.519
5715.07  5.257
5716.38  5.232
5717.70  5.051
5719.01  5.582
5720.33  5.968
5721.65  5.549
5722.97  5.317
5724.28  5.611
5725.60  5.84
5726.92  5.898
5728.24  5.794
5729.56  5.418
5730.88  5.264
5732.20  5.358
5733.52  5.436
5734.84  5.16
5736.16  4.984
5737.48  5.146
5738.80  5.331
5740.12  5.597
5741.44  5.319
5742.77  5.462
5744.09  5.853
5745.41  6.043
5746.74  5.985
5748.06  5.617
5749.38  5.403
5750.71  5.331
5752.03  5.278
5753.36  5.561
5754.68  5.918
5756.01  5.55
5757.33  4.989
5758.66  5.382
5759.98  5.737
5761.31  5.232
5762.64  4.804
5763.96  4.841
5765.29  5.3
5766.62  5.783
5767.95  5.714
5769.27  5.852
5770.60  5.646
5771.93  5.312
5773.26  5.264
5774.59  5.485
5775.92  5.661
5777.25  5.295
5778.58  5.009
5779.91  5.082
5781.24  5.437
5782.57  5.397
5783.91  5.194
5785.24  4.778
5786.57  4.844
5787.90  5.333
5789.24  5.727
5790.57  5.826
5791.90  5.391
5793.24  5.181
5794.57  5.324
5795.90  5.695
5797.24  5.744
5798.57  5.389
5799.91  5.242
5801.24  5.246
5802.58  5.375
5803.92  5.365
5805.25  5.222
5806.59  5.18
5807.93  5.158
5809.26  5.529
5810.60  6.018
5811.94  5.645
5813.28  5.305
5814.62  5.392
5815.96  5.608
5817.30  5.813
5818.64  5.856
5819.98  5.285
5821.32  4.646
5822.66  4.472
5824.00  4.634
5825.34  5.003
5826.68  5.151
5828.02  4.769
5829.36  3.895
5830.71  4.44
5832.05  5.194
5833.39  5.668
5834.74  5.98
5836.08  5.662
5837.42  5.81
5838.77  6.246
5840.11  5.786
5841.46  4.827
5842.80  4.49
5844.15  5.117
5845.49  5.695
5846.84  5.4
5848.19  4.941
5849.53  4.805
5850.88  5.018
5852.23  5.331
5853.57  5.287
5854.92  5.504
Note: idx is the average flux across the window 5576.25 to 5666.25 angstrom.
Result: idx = 5.5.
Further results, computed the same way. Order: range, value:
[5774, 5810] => 5.34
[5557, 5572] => 5.78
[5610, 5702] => 5.55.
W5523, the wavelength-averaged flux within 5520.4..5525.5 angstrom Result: 5.96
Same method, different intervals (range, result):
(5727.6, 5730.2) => 5.6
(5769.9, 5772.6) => 5.48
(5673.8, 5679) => 5.68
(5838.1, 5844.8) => 5.29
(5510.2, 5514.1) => 5.15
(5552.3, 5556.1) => 6.27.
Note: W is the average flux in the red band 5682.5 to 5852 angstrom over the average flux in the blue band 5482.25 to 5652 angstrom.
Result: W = 1.0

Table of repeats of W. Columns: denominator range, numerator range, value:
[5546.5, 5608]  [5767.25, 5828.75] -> 0.96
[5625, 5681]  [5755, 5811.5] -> 0.96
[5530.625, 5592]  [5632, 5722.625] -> 0.98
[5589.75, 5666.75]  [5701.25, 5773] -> 0.97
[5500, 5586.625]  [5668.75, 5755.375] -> 0.97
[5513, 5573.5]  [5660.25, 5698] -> 0.96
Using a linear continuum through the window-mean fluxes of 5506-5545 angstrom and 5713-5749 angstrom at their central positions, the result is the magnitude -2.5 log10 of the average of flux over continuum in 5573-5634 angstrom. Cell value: 0.02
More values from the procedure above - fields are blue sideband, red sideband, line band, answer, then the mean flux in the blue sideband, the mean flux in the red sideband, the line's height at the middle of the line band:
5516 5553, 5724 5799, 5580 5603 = 0.07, 5.64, 5.43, 5.59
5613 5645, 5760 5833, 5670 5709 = 0.02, 5.68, 5.28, 5.53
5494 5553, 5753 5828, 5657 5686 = 0.02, 5.67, 5.35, 5.49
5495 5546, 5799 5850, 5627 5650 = -0.04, 5.67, 5.26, 5.51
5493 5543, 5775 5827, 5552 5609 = 0.02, 5.72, 5.32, 5.63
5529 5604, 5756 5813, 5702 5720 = 0.04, 5.55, 5.37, 5.43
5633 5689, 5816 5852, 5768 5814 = -0.02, 5.54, 5.19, 5.28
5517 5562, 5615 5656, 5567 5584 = 0.05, 5.73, 5.68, 5.71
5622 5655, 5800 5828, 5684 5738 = 0.02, 5.68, 5.28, 5.51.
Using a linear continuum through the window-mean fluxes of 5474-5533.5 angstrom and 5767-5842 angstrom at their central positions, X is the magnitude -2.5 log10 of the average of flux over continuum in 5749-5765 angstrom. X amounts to 0.01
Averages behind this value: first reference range 5.64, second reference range 5.34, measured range 5.33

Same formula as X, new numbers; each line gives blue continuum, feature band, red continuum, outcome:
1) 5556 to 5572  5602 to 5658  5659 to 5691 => -0.01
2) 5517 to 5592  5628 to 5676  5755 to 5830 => -0.03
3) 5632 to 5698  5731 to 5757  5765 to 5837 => -0.01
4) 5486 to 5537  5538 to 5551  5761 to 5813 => 0.02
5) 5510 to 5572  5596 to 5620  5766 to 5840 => 0.01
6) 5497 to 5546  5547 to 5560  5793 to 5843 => -0.05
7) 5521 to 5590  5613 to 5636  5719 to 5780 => 0.00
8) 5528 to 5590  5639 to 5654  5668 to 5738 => -0.05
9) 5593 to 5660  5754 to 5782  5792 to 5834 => -0.02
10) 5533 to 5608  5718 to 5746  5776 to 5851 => -0.03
